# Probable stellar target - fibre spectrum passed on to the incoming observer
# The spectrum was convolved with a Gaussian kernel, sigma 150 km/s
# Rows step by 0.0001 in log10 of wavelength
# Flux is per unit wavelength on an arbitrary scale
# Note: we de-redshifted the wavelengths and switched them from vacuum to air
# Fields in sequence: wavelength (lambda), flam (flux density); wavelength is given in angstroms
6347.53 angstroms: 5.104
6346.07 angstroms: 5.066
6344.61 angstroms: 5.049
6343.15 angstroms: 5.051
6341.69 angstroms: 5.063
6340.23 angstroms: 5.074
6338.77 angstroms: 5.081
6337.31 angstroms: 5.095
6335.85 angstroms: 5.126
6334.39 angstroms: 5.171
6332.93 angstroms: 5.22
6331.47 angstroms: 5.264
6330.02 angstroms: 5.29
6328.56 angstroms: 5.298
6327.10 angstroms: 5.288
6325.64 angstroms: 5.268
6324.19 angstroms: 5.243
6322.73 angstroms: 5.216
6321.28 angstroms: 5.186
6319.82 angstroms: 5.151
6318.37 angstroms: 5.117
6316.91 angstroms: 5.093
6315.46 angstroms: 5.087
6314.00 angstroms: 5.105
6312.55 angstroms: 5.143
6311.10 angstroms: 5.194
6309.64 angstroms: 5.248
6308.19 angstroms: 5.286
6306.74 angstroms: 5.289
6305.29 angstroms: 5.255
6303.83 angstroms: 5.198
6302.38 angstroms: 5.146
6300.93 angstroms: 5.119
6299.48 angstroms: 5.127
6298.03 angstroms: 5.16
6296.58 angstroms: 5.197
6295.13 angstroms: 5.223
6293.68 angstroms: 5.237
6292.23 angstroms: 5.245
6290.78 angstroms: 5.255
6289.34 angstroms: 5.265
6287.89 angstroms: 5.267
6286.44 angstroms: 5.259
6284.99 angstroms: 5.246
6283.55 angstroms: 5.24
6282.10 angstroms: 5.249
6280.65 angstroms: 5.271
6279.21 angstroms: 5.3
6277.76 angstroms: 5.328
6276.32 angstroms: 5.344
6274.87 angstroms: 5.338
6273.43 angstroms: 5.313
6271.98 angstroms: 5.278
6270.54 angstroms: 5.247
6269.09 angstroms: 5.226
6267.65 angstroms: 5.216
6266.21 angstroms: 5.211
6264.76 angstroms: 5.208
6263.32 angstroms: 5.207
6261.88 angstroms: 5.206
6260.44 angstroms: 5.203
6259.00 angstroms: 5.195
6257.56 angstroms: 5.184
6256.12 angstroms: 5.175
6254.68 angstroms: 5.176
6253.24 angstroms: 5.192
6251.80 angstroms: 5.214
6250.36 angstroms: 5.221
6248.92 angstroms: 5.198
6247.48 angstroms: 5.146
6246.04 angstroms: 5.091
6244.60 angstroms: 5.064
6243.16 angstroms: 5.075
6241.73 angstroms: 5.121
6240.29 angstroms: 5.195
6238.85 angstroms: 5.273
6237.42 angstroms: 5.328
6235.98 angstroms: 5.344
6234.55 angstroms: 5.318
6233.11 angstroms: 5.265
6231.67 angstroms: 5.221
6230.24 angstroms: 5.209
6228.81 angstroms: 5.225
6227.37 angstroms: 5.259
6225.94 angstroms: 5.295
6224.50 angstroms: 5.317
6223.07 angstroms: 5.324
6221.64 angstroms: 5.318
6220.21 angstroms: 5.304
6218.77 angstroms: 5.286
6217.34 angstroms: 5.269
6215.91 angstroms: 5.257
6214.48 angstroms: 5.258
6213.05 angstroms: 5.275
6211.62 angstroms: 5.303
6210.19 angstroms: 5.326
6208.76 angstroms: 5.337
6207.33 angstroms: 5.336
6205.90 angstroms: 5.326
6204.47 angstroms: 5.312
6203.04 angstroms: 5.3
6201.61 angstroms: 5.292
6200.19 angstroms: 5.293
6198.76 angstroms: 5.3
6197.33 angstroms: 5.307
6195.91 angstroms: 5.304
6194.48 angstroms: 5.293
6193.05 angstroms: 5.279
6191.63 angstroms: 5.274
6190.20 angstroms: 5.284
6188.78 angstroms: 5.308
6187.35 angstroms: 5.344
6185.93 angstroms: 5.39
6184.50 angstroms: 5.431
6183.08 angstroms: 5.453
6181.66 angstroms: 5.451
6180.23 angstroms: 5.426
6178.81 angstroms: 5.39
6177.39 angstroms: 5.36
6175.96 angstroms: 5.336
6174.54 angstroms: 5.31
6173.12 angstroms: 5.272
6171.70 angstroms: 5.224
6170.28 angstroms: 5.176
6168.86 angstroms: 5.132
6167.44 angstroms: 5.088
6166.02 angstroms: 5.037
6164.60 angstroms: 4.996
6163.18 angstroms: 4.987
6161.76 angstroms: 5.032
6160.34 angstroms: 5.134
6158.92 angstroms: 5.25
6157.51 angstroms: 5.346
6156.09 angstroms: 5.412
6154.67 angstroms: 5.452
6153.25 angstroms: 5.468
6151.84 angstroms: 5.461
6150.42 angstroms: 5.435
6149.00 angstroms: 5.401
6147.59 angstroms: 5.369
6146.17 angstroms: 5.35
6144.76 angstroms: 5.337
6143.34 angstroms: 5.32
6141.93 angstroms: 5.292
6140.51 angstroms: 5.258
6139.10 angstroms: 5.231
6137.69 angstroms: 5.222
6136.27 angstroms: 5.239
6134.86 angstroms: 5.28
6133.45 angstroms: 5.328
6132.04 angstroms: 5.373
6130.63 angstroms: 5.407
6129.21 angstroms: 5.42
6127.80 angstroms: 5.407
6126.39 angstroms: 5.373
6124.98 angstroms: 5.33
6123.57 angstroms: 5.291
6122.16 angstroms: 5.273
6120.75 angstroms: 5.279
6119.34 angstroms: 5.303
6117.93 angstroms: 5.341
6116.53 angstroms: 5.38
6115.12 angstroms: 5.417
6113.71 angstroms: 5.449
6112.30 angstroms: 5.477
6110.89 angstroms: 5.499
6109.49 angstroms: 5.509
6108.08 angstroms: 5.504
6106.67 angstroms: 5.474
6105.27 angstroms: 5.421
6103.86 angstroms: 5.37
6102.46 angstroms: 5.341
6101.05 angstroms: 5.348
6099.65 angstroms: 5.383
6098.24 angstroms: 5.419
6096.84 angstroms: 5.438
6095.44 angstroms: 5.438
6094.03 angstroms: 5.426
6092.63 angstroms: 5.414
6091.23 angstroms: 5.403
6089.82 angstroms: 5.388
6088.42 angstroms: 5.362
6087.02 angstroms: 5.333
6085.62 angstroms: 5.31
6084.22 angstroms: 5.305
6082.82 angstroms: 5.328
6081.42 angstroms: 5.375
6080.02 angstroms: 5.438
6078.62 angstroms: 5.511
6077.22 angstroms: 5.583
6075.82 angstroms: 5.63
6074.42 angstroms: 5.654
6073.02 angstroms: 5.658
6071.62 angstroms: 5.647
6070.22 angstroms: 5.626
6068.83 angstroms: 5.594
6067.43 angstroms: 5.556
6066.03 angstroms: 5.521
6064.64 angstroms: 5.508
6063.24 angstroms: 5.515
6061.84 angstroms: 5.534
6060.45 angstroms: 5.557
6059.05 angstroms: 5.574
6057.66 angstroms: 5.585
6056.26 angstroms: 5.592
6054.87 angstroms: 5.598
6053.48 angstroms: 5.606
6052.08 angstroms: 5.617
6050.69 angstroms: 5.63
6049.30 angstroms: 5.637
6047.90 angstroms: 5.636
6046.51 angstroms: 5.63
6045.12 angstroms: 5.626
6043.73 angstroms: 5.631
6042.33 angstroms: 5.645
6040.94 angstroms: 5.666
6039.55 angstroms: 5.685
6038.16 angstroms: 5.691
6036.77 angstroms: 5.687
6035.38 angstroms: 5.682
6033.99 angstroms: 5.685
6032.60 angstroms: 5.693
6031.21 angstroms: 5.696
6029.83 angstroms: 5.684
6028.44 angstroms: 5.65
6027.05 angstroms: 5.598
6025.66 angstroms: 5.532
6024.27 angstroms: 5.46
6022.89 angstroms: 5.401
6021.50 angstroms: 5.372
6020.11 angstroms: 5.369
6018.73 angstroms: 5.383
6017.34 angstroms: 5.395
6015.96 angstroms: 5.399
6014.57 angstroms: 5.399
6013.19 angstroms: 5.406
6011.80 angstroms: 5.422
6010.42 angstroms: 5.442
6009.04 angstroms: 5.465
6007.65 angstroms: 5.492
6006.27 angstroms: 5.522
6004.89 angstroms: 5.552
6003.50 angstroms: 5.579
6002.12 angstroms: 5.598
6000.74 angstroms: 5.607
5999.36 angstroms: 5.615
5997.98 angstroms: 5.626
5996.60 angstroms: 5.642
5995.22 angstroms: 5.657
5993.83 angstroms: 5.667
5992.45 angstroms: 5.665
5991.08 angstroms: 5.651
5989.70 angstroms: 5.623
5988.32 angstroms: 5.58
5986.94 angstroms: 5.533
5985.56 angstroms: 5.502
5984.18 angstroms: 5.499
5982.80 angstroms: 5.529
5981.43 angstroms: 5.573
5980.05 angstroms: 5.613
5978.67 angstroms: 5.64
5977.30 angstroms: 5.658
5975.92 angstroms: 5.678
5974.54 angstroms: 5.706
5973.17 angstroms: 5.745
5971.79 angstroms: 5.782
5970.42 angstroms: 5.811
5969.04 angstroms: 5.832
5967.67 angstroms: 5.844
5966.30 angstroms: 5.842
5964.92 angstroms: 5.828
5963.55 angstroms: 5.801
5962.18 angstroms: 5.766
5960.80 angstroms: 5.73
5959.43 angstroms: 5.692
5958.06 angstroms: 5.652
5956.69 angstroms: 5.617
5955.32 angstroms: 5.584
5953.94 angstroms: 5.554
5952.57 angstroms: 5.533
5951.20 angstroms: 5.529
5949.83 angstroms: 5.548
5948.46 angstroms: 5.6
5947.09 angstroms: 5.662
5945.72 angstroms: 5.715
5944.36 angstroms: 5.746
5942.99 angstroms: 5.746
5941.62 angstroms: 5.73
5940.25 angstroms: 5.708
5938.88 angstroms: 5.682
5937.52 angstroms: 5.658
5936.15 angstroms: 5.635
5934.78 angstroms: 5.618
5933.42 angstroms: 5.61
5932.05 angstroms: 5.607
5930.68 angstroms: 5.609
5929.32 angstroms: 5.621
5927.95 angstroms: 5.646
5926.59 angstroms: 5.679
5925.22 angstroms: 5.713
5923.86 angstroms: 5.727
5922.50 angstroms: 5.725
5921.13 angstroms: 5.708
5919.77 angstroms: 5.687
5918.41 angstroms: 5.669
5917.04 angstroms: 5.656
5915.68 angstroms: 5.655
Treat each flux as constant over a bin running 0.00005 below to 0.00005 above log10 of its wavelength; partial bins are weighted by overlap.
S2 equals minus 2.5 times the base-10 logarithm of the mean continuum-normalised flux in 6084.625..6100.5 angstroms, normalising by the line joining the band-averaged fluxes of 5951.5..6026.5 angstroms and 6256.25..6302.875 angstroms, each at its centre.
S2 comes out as 0.01 mag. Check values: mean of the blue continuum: 5.59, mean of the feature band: 5.39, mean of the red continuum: 5.24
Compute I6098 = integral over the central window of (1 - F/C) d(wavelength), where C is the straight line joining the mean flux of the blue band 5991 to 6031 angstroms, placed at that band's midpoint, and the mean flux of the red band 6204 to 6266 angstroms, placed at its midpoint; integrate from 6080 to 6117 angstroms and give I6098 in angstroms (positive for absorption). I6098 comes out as 0.1 angstroms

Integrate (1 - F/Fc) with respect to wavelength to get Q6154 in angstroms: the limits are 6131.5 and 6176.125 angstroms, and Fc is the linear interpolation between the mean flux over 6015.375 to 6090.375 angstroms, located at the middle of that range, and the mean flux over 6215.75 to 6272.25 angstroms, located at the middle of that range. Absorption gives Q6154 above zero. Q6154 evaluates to 0.9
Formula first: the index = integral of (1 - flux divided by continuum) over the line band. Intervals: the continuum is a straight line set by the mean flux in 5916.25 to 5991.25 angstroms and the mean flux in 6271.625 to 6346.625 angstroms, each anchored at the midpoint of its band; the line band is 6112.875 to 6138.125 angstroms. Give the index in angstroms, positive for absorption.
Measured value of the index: 0.5 angstroms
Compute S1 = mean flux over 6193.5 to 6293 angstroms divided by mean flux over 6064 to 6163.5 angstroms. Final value 1.0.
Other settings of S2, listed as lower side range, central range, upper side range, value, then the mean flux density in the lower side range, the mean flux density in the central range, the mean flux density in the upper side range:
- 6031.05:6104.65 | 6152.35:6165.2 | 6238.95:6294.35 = 0.03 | 5.53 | 5.24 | 5.22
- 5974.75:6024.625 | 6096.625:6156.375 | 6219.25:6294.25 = 0.00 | 5.54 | 5.37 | 5.24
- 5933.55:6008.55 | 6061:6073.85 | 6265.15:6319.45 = -0.01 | 5.65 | 5.57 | 5.22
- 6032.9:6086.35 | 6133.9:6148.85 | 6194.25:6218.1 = 0.03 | 5.58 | 5.3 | 5.3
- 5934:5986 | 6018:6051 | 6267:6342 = 0.00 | 5.67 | 5.6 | 5.21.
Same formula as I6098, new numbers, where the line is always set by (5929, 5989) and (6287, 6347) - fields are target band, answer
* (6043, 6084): -0.3 angstroms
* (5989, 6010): 0.0 angstroms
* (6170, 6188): 0.0 angstroms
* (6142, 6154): 0.0 angstroms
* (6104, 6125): 0.2 angstroms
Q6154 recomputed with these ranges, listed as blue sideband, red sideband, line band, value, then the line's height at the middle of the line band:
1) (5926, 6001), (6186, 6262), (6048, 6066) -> -0.2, 5.51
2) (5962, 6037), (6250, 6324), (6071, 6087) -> 0.0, 5.49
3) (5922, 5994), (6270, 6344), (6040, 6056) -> -0.2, 5.55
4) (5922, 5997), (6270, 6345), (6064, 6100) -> 0.2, 5.5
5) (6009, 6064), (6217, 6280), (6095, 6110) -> 0.1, 5.46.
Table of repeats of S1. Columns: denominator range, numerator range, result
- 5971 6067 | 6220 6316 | 0.94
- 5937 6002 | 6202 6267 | 0.93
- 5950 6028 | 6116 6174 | 0.95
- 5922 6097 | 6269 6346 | 0.93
